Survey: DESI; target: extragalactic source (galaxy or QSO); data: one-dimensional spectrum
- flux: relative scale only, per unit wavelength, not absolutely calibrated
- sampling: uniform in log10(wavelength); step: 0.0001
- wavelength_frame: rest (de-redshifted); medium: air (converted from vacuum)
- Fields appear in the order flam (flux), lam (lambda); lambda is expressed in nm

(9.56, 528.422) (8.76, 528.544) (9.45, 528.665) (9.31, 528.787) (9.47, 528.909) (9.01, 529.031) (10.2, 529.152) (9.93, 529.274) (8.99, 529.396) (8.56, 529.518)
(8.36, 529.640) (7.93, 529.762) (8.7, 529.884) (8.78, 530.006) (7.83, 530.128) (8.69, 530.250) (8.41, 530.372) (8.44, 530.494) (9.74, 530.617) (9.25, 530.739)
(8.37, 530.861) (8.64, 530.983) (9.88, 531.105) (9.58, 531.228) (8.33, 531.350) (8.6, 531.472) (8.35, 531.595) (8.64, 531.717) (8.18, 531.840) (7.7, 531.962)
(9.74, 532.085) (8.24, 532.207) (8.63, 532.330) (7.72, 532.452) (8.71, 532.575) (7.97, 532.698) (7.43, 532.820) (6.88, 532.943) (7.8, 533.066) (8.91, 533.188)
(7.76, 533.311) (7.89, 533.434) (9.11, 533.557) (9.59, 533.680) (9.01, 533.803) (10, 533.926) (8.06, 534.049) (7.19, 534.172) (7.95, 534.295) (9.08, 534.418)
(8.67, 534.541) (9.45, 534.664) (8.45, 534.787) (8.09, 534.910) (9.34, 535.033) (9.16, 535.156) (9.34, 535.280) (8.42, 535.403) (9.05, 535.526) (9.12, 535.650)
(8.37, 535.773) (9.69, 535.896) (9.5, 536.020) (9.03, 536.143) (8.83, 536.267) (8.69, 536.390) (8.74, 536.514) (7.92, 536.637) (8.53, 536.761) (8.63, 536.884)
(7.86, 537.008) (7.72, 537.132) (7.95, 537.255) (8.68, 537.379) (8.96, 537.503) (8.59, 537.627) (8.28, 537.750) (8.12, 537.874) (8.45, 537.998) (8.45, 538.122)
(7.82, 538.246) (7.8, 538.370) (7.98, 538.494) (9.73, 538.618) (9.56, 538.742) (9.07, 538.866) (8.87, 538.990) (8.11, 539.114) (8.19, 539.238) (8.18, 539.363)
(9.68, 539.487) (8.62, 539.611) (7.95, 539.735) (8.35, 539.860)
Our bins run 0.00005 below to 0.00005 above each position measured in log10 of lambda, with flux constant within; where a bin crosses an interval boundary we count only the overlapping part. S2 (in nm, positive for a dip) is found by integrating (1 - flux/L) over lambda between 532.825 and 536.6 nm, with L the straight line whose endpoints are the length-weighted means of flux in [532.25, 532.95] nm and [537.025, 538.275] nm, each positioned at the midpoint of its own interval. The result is -0.27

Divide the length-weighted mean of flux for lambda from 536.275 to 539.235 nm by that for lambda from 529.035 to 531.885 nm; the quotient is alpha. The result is 0.96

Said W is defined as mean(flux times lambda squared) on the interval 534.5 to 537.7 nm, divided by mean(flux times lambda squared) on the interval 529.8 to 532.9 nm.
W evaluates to 1.04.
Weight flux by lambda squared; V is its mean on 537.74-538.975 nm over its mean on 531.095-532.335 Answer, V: 1.01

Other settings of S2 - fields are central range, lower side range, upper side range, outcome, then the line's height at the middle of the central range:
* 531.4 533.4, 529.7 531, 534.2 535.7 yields 0.11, 8.7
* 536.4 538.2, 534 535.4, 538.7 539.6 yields 0.07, 8.71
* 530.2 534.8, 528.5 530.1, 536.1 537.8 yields 0.12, 8.78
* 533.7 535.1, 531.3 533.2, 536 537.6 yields -0.06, 8.36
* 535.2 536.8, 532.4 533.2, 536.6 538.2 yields -0.14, 8.18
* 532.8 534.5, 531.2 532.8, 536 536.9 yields 0.04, 8.54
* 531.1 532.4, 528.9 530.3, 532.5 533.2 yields -0.07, 8.21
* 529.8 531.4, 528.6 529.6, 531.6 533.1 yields 0.00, 8.79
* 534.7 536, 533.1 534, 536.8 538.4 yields -0.05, 8.59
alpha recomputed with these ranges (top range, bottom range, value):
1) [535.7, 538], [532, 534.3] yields 1.03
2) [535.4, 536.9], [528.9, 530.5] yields 1.00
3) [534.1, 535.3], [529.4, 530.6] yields 1.02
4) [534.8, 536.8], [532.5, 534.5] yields 1.06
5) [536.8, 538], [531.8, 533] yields 1.02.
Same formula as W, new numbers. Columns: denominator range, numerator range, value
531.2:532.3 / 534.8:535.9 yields 1.05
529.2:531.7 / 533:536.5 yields 1.02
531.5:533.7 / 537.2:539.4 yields 1.05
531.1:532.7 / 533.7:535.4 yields 1.03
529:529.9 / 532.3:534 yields 0.95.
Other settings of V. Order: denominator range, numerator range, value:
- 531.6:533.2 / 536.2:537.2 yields 1.04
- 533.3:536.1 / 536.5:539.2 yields 0.97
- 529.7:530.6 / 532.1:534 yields 1.00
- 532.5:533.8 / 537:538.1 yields 1.03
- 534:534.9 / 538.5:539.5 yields 1.07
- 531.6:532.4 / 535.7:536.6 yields 1.07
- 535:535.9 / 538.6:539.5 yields 0.99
